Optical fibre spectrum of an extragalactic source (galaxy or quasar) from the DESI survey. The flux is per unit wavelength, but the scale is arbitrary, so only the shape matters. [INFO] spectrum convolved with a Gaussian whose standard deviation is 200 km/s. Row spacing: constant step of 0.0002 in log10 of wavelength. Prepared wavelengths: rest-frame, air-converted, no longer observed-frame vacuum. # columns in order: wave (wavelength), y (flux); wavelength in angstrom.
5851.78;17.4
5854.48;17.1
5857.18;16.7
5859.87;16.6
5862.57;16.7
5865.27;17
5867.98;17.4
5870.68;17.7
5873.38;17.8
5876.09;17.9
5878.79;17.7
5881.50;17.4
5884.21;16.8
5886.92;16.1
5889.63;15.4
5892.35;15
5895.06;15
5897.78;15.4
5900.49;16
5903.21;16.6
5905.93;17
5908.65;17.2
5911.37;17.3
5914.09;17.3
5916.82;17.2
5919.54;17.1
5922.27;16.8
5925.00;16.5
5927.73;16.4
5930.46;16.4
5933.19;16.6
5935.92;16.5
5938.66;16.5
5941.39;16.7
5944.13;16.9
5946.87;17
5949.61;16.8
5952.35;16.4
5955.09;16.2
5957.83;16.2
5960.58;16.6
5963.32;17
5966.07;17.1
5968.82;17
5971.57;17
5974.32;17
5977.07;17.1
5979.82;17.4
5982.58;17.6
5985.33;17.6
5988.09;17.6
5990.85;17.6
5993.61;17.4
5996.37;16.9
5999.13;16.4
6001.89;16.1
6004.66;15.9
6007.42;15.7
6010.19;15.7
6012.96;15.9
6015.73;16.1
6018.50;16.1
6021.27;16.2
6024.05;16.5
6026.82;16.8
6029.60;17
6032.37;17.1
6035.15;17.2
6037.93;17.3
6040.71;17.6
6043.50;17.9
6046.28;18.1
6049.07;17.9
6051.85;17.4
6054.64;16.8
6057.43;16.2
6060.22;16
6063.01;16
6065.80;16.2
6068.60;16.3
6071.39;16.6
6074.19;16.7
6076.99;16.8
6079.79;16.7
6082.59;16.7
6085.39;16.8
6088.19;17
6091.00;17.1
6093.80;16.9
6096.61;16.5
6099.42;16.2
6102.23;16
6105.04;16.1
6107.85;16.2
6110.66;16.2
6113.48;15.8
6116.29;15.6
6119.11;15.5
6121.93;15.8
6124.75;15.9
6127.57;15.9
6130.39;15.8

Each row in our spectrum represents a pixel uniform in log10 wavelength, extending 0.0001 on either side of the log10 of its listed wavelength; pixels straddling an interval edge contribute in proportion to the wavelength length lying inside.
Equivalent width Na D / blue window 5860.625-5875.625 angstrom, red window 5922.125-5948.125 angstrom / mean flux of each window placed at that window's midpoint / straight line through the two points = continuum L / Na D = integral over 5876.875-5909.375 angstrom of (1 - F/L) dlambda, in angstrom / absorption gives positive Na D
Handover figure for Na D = 1.43 angstrom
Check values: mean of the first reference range 17.3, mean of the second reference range 16.6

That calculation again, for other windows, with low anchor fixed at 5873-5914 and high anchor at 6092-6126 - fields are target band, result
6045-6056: -0.9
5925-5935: 0.0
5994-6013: 0.2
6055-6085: -0.5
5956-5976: -0.5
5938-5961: -0.2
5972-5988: -1.0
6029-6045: -1.1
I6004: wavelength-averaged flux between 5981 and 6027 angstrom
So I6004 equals 16.6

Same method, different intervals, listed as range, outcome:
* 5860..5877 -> 17.3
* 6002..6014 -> 15.8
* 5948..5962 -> 16.5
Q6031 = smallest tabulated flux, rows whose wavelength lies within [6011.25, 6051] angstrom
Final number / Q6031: 15.9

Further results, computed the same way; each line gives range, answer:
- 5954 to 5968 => 16.2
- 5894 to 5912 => 15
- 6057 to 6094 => 16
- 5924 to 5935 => 16.4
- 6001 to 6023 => 15.7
